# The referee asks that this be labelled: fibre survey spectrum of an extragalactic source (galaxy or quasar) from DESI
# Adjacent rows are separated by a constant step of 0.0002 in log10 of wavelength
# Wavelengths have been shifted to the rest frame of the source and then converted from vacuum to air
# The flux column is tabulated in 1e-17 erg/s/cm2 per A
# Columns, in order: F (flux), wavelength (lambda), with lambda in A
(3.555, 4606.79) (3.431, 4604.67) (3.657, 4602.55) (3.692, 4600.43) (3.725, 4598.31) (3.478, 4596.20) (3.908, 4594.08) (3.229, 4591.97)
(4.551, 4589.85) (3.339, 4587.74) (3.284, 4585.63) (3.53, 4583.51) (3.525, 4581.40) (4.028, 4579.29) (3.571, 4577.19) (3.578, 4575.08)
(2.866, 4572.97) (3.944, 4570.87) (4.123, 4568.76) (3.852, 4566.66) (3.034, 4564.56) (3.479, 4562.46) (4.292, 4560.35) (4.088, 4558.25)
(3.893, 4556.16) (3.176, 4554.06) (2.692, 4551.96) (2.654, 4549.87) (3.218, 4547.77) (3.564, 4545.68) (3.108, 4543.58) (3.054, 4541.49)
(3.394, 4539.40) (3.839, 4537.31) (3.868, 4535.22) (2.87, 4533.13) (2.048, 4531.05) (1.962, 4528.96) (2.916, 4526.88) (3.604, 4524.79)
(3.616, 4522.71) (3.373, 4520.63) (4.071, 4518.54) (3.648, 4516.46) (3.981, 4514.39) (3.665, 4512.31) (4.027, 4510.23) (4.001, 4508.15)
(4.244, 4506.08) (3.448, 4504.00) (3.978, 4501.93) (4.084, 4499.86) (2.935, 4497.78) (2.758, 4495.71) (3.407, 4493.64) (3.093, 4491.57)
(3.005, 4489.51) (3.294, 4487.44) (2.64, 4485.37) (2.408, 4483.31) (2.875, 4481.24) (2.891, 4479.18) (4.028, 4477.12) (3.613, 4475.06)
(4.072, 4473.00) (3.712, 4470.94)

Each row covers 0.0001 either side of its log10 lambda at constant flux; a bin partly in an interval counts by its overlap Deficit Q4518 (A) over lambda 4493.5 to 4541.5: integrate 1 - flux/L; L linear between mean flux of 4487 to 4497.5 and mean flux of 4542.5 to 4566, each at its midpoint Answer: -3.8 A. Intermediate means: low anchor 3.09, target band 3.46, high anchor 3.39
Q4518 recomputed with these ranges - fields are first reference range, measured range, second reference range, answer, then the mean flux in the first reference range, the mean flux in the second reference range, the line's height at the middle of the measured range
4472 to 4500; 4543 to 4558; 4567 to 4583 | 1.3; 3.19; 3.67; 3.54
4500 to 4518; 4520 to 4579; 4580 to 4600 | 6.3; 3.89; 3.63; 3.76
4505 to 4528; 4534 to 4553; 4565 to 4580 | 2.3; 3.73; 3.68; 3.71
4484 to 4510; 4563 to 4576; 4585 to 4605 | 0.1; 3.41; 3.64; 3.58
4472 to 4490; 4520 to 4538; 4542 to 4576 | 1.4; 3.21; 3.47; 3.37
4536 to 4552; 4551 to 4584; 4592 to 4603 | -1.8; 3.23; 3.65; 3.42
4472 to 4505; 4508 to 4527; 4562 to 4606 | -1.9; 3.28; 3.61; 3.38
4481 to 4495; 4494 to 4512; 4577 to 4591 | -3.5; 2.96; 3.69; 3.08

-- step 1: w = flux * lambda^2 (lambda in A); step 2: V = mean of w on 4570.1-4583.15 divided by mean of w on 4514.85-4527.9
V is 1.0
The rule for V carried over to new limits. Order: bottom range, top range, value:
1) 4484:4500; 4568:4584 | 1.23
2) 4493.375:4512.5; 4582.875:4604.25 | 1.03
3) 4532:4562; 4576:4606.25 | 1.09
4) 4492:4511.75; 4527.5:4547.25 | 0.86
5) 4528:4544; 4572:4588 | 1.17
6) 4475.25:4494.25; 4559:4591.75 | 1.23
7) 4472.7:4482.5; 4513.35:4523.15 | 1.11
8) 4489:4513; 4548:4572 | 1.02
